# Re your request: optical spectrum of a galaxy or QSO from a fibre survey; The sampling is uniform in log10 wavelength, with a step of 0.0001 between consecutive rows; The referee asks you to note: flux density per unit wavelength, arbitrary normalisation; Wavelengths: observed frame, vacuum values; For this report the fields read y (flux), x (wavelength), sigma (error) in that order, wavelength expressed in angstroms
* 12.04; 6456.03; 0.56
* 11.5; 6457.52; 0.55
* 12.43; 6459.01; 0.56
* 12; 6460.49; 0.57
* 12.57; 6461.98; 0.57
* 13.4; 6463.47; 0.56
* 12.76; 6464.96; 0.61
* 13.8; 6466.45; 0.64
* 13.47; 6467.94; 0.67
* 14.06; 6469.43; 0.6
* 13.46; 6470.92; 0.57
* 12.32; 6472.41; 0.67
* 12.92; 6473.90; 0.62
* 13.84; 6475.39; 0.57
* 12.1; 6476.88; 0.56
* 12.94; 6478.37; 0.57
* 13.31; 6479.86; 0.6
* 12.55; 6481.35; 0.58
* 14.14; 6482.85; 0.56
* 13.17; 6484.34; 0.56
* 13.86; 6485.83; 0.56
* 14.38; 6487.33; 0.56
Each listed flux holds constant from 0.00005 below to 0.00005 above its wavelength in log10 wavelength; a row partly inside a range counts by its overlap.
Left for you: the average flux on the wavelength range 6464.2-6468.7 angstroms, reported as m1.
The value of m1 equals 13.3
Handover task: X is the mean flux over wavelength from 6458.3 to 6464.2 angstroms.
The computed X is 12.6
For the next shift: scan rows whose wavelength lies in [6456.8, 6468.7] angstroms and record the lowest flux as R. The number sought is 11.5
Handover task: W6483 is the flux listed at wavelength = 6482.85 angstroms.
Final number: 14.14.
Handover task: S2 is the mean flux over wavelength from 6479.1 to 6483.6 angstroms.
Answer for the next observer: 13.3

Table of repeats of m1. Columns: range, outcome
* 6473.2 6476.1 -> 13.4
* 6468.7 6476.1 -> 13.3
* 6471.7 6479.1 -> 12.8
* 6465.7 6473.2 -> 13.4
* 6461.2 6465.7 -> 12.9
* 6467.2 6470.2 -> 13.8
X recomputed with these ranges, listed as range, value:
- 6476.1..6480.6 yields 12.8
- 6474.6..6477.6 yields 13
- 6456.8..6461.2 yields 12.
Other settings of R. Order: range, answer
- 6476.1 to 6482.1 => 12.1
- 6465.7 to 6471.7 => 13.46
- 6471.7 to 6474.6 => 12.32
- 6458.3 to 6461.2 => 12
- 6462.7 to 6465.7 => 12.76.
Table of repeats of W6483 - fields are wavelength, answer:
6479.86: 13.31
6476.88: 12.1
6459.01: 12.43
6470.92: 13.46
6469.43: 14.06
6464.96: 12.76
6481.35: 12.55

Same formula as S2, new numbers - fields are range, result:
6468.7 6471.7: 13.7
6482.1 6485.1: 13.7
